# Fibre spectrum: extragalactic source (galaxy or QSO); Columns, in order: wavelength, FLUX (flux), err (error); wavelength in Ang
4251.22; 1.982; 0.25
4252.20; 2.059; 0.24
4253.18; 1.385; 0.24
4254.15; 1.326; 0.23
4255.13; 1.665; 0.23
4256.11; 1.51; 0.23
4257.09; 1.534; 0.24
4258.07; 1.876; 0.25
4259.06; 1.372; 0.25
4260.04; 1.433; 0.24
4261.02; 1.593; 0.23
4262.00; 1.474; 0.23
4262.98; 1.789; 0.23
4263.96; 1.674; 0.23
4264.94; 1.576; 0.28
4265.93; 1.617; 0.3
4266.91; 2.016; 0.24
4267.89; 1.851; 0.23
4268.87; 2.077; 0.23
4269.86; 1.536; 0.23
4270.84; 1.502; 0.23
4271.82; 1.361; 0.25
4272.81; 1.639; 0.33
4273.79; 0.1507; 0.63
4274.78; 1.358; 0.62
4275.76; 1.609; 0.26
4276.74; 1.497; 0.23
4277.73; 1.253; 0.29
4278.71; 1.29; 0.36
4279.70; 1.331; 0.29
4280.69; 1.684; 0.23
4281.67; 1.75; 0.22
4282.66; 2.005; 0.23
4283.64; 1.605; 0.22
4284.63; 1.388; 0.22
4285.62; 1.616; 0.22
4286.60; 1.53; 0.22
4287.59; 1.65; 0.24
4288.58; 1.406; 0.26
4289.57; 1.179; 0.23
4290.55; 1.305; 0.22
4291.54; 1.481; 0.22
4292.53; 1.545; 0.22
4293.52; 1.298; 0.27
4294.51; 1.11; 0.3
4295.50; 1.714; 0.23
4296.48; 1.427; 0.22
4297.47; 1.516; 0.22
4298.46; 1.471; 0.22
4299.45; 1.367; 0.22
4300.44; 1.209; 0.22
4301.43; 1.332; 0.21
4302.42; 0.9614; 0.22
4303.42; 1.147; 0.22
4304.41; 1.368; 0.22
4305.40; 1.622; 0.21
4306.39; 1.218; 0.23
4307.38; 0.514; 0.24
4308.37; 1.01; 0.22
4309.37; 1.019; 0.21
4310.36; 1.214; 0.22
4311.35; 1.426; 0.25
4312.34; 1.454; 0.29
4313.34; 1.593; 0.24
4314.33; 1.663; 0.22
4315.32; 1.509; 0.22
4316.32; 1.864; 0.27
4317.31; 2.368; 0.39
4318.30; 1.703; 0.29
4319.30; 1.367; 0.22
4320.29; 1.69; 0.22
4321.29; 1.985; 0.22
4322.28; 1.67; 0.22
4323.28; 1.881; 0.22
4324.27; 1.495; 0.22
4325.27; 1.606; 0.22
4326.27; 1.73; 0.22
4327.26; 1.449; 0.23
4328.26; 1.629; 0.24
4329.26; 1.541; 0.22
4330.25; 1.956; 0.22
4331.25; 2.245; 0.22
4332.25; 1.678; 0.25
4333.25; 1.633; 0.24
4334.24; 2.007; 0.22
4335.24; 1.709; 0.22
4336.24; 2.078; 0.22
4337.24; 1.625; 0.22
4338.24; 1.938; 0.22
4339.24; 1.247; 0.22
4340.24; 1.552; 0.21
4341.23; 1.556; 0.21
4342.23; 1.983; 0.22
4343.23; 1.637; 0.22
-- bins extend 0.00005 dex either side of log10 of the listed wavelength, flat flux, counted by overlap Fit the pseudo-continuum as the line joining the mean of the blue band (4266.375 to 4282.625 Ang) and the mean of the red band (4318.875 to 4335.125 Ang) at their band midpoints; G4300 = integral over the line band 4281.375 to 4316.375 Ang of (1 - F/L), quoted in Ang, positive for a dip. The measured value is 4.6 Ang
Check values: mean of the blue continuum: 1.51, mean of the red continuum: 1.72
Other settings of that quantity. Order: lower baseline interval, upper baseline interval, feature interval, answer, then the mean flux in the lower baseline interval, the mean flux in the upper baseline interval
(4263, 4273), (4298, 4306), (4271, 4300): 1.0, 1.69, 1.31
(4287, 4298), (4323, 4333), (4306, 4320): 1.5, 1.42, 1.71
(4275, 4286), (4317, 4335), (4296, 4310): 3.5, 1.54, 1.75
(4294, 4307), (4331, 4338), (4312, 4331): -0.7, 1.34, 1.84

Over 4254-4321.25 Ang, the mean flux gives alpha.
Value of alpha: 1.48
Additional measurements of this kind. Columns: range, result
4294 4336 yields 1.53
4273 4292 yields 1.43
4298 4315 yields 1.27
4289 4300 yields 1.4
